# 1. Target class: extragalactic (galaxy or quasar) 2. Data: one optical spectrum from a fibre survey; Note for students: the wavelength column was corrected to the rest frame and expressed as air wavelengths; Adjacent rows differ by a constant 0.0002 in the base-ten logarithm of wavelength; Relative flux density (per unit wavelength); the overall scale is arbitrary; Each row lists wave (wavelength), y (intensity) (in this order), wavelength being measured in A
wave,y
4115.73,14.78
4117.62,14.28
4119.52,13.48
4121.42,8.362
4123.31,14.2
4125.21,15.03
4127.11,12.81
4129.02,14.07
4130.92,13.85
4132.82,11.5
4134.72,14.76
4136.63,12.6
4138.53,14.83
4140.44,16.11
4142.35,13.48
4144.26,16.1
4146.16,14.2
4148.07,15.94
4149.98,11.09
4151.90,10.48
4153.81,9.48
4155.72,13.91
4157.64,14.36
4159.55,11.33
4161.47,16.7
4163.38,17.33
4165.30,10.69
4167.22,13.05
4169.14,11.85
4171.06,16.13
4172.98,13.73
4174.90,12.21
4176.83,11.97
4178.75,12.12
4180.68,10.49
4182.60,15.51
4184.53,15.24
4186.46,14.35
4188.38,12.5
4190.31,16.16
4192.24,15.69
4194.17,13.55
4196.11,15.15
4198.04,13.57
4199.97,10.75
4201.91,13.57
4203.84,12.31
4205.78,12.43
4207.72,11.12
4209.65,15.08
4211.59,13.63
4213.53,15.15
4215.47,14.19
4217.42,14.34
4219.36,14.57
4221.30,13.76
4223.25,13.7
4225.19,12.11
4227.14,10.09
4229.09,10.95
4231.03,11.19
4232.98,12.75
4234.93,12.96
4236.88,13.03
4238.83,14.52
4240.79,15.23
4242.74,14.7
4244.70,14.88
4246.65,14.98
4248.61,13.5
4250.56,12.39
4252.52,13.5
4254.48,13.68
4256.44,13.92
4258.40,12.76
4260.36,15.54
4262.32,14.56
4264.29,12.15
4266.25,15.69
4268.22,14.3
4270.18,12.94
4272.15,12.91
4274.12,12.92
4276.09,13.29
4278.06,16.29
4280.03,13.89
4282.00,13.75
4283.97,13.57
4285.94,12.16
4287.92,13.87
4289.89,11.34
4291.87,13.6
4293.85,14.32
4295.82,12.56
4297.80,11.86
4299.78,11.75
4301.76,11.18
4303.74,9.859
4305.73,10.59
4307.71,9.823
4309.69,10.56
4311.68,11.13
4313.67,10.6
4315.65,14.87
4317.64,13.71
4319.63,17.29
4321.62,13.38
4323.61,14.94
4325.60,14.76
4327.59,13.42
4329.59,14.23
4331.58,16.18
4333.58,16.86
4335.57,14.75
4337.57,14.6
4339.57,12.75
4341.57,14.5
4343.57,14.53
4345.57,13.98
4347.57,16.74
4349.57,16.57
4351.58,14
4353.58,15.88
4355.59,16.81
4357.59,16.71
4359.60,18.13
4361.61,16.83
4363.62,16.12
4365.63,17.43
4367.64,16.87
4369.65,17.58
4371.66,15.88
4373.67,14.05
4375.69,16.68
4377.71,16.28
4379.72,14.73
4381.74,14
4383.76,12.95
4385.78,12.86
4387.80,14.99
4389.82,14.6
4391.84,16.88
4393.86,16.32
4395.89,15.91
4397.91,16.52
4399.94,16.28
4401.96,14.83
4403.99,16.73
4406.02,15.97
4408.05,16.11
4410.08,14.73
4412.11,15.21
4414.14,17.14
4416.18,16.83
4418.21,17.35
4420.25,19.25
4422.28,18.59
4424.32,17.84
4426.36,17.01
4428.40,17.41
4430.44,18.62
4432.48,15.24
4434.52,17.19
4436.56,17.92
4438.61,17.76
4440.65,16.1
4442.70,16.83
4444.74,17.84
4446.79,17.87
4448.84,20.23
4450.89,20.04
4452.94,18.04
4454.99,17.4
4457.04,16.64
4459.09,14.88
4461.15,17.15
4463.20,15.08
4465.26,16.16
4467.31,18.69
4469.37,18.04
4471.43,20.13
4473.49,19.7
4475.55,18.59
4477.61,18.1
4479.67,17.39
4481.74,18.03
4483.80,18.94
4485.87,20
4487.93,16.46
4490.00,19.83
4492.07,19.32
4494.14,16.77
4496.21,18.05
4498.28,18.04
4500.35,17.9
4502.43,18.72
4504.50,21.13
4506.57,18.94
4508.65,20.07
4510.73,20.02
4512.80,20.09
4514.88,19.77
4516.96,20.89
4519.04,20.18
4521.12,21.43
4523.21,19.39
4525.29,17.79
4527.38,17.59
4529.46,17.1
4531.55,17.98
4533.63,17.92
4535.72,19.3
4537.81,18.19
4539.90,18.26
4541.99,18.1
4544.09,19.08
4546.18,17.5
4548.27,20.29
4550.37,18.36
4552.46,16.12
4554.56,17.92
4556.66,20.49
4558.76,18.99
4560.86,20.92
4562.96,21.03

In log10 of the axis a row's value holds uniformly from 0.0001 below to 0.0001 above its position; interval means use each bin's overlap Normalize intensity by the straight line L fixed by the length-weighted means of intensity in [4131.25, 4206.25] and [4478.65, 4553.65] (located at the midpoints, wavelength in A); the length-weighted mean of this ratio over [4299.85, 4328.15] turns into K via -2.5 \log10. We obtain 0.25 mag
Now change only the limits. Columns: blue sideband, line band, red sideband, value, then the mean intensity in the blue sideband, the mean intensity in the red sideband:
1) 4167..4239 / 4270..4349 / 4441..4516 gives 0.14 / 13.3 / 18.3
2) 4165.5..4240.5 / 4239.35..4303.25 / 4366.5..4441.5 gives 0.06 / 13.3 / 16.3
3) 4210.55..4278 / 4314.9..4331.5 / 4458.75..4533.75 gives 0.04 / 13.6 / 18.6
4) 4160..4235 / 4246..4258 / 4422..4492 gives 0.06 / 13.4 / 17.8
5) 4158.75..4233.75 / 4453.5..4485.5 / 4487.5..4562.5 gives 0.02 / 13.4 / 18.9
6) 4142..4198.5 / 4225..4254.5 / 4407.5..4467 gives 0.11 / 13.6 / 17.2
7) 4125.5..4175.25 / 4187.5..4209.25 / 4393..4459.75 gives 0.06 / 13.6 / 17.1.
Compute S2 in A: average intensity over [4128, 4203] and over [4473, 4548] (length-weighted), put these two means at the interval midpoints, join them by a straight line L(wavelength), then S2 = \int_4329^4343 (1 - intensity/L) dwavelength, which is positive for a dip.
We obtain 1.1 A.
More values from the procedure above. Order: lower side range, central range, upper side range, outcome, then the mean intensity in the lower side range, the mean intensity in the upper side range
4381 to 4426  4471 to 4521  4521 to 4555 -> -4.2 A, 16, 18.3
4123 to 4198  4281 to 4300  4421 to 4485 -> 3.2 A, 13.7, 17.7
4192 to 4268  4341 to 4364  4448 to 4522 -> 0.1 A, 13.5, 18.6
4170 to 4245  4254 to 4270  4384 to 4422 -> 0.2 A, 13.5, 16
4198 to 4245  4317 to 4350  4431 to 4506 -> 1.0 A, 13.2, 18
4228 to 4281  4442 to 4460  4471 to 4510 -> 0.1 A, 13.7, 18.7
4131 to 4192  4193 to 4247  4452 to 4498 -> 3.9 A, 13.6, 17.9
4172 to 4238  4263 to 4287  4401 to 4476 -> 1.3 A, 13.2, 17.3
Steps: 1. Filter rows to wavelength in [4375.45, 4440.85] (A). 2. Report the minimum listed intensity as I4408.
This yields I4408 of 12.86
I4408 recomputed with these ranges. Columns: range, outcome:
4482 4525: 16.46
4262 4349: 9.823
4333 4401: 12.75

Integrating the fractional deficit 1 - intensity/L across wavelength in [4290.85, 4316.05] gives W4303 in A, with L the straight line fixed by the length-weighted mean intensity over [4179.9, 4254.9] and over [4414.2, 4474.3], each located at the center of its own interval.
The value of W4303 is 5.7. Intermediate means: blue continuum 13.5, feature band 11.7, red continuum 17.6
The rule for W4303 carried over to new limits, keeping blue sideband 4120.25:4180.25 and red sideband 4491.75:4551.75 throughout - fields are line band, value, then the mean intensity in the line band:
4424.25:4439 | 0.18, 17.3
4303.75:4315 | 3.65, 10.6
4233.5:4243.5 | 0.44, 14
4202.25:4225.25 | 1.12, 13.6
